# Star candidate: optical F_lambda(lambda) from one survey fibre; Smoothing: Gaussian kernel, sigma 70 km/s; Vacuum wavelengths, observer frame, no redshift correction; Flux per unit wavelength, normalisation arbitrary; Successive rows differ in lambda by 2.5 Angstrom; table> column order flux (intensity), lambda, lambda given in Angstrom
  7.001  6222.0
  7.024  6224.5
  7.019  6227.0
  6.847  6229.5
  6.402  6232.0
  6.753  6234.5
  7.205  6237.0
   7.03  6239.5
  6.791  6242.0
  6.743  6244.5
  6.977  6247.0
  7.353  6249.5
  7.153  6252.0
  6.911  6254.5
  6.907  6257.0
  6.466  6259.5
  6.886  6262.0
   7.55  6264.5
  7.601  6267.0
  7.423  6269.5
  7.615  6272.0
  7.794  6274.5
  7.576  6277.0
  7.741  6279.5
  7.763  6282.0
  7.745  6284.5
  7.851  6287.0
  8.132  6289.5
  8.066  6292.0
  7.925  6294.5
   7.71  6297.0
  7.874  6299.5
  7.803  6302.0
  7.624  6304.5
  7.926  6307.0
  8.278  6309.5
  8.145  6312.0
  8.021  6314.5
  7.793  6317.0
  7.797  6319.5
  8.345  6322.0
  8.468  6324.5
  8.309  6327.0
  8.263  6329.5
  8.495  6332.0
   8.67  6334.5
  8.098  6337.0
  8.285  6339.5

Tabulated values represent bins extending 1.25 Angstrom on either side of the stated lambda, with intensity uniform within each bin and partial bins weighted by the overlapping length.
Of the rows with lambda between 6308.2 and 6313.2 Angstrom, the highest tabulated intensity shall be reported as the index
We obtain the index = 8.278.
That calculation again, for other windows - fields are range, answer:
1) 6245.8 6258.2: 7.353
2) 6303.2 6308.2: 7.926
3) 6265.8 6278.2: 7.794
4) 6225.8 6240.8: 7.205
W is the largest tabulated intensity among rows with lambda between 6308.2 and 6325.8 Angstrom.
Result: 8.468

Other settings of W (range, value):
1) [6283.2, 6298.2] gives 8.132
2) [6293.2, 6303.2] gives 7.925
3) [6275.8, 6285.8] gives 7.763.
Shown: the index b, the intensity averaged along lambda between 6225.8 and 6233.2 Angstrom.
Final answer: 6.76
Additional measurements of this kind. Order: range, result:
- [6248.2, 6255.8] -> 7.14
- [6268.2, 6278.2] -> 7.6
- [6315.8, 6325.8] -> 8.1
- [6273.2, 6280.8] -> 7.7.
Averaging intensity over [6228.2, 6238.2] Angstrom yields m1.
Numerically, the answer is 6.8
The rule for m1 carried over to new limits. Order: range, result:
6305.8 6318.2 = 8.03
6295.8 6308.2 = 7.79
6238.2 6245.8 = 6.86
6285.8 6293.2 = 8.02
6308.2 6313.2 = 8.21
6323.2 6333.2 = 8.38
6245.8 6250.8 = 7.17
